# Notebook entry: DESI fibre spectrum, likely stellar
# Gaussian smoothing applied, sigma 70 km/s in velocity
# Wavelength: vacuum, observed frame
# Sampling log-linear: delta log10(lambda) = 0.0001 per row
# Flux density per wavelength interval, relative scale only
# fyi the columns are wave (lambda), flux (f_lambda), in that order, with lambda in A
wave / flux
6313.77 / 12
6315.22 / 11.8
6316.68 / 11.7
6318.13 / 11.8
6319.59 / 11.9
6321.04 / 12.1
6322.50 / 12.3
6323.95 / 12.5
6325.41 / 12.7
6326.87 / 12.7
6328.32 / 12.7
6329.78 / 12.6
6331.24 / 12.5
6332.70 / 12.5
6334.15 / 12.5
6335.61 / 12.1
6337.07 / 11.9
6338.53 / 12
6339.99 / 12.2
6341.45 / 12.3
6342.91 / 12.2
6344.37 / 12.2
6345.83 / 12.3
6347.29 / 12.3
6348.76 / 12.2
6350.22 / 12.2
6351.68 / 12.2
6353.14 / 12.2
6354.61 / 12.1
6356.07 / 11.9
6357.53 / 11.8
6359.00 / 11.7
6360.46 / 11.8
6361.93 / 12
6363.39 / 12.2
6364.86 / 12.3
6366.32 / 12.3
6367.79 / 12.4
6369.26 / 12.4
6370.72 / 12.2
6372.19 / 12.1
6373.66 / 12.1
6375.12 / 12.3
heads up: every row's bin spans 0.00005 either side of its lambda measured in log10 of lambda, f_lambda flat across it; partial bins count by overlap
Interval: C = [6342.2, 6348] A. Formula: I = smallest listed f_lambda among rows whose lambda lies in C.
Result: 12.2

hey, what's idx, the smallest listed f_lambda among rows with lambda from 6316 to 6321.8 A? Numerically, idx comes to 11.7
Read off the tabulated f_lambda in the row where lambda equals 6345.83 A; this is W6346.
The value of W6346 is 12.3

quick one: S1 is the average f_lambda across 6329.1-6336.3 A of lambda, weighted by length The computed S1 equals 12.4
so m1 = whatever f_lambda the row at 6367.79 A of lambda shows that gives 12.4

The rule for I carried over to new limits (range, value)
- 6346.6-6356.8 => 11.9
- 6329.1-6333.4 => 12.5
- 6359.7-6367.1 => 11.8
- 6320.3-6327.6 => 12.1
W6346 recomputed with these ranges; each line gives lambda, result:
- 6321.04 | 12.1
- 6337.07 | 11.9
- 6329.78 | 12.6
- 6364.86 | 12.3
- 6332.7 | 12.5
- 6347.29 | 12.3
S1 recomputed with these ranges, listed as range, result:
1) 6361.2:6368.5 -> 12.2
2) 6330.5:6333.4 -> 12.5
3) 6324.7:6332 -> 12.6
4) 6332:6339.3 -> 12.2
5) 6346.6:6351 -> 12.2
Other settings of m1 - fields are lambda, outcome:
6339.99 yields 12.2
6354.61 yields 12.1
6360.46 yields 11.8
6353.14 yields 12.2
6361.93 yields 12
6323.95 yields 12.5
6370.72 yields 12.2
